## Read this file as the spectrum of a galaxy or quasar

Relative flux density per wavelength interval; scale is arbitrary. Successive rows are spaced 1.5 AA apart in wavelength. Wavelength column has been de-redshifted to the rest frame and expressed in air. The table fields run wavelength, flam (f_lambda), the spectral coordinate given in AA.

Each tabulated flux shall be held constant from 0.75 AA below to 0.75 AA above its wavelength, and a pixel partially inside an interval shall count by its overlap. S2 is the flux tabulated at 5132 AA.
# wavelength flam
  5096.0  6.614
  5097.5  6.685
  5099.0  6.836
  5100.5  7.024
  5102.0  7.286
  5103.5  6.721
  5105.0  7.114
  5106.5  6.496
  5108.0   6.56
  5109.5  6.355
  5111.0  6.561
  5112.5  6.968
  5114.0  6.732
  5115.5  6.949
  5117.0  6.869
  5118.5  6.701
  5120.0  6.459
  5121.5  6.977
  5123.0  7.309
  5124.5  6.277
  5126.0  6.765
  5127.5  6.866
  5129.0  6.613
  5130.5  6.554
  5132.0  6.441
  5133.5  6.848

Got 6.441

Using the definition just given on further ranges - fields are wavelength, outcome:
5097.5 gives 6.685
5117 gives 6.869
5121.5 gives 6.977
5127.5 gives 6.866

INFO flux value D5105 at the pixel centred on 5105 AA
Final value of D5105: 7.114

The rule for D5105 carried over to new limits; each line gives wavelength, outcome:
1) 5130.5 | 6.554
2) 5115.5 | 6.949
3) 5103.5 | 6.721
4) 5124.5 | 6.277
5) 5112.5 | 6.968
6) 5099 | 6.836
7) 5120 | 6.459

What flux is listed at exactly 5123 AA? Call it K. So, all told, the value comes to 7.309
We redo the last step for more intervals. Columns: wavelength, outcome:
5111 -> 6.561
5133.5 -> 6.848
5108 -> 6.56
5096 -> 6.614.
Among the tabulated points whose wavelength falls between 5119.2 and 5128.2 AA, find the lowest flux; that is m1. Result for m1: 6.277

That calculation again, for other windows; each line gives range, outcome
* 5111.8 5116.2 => 6.732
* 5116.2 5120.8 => 6.459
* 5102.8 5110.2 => 6.355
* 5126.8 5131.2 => 6.554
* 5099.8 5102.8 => 7.024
